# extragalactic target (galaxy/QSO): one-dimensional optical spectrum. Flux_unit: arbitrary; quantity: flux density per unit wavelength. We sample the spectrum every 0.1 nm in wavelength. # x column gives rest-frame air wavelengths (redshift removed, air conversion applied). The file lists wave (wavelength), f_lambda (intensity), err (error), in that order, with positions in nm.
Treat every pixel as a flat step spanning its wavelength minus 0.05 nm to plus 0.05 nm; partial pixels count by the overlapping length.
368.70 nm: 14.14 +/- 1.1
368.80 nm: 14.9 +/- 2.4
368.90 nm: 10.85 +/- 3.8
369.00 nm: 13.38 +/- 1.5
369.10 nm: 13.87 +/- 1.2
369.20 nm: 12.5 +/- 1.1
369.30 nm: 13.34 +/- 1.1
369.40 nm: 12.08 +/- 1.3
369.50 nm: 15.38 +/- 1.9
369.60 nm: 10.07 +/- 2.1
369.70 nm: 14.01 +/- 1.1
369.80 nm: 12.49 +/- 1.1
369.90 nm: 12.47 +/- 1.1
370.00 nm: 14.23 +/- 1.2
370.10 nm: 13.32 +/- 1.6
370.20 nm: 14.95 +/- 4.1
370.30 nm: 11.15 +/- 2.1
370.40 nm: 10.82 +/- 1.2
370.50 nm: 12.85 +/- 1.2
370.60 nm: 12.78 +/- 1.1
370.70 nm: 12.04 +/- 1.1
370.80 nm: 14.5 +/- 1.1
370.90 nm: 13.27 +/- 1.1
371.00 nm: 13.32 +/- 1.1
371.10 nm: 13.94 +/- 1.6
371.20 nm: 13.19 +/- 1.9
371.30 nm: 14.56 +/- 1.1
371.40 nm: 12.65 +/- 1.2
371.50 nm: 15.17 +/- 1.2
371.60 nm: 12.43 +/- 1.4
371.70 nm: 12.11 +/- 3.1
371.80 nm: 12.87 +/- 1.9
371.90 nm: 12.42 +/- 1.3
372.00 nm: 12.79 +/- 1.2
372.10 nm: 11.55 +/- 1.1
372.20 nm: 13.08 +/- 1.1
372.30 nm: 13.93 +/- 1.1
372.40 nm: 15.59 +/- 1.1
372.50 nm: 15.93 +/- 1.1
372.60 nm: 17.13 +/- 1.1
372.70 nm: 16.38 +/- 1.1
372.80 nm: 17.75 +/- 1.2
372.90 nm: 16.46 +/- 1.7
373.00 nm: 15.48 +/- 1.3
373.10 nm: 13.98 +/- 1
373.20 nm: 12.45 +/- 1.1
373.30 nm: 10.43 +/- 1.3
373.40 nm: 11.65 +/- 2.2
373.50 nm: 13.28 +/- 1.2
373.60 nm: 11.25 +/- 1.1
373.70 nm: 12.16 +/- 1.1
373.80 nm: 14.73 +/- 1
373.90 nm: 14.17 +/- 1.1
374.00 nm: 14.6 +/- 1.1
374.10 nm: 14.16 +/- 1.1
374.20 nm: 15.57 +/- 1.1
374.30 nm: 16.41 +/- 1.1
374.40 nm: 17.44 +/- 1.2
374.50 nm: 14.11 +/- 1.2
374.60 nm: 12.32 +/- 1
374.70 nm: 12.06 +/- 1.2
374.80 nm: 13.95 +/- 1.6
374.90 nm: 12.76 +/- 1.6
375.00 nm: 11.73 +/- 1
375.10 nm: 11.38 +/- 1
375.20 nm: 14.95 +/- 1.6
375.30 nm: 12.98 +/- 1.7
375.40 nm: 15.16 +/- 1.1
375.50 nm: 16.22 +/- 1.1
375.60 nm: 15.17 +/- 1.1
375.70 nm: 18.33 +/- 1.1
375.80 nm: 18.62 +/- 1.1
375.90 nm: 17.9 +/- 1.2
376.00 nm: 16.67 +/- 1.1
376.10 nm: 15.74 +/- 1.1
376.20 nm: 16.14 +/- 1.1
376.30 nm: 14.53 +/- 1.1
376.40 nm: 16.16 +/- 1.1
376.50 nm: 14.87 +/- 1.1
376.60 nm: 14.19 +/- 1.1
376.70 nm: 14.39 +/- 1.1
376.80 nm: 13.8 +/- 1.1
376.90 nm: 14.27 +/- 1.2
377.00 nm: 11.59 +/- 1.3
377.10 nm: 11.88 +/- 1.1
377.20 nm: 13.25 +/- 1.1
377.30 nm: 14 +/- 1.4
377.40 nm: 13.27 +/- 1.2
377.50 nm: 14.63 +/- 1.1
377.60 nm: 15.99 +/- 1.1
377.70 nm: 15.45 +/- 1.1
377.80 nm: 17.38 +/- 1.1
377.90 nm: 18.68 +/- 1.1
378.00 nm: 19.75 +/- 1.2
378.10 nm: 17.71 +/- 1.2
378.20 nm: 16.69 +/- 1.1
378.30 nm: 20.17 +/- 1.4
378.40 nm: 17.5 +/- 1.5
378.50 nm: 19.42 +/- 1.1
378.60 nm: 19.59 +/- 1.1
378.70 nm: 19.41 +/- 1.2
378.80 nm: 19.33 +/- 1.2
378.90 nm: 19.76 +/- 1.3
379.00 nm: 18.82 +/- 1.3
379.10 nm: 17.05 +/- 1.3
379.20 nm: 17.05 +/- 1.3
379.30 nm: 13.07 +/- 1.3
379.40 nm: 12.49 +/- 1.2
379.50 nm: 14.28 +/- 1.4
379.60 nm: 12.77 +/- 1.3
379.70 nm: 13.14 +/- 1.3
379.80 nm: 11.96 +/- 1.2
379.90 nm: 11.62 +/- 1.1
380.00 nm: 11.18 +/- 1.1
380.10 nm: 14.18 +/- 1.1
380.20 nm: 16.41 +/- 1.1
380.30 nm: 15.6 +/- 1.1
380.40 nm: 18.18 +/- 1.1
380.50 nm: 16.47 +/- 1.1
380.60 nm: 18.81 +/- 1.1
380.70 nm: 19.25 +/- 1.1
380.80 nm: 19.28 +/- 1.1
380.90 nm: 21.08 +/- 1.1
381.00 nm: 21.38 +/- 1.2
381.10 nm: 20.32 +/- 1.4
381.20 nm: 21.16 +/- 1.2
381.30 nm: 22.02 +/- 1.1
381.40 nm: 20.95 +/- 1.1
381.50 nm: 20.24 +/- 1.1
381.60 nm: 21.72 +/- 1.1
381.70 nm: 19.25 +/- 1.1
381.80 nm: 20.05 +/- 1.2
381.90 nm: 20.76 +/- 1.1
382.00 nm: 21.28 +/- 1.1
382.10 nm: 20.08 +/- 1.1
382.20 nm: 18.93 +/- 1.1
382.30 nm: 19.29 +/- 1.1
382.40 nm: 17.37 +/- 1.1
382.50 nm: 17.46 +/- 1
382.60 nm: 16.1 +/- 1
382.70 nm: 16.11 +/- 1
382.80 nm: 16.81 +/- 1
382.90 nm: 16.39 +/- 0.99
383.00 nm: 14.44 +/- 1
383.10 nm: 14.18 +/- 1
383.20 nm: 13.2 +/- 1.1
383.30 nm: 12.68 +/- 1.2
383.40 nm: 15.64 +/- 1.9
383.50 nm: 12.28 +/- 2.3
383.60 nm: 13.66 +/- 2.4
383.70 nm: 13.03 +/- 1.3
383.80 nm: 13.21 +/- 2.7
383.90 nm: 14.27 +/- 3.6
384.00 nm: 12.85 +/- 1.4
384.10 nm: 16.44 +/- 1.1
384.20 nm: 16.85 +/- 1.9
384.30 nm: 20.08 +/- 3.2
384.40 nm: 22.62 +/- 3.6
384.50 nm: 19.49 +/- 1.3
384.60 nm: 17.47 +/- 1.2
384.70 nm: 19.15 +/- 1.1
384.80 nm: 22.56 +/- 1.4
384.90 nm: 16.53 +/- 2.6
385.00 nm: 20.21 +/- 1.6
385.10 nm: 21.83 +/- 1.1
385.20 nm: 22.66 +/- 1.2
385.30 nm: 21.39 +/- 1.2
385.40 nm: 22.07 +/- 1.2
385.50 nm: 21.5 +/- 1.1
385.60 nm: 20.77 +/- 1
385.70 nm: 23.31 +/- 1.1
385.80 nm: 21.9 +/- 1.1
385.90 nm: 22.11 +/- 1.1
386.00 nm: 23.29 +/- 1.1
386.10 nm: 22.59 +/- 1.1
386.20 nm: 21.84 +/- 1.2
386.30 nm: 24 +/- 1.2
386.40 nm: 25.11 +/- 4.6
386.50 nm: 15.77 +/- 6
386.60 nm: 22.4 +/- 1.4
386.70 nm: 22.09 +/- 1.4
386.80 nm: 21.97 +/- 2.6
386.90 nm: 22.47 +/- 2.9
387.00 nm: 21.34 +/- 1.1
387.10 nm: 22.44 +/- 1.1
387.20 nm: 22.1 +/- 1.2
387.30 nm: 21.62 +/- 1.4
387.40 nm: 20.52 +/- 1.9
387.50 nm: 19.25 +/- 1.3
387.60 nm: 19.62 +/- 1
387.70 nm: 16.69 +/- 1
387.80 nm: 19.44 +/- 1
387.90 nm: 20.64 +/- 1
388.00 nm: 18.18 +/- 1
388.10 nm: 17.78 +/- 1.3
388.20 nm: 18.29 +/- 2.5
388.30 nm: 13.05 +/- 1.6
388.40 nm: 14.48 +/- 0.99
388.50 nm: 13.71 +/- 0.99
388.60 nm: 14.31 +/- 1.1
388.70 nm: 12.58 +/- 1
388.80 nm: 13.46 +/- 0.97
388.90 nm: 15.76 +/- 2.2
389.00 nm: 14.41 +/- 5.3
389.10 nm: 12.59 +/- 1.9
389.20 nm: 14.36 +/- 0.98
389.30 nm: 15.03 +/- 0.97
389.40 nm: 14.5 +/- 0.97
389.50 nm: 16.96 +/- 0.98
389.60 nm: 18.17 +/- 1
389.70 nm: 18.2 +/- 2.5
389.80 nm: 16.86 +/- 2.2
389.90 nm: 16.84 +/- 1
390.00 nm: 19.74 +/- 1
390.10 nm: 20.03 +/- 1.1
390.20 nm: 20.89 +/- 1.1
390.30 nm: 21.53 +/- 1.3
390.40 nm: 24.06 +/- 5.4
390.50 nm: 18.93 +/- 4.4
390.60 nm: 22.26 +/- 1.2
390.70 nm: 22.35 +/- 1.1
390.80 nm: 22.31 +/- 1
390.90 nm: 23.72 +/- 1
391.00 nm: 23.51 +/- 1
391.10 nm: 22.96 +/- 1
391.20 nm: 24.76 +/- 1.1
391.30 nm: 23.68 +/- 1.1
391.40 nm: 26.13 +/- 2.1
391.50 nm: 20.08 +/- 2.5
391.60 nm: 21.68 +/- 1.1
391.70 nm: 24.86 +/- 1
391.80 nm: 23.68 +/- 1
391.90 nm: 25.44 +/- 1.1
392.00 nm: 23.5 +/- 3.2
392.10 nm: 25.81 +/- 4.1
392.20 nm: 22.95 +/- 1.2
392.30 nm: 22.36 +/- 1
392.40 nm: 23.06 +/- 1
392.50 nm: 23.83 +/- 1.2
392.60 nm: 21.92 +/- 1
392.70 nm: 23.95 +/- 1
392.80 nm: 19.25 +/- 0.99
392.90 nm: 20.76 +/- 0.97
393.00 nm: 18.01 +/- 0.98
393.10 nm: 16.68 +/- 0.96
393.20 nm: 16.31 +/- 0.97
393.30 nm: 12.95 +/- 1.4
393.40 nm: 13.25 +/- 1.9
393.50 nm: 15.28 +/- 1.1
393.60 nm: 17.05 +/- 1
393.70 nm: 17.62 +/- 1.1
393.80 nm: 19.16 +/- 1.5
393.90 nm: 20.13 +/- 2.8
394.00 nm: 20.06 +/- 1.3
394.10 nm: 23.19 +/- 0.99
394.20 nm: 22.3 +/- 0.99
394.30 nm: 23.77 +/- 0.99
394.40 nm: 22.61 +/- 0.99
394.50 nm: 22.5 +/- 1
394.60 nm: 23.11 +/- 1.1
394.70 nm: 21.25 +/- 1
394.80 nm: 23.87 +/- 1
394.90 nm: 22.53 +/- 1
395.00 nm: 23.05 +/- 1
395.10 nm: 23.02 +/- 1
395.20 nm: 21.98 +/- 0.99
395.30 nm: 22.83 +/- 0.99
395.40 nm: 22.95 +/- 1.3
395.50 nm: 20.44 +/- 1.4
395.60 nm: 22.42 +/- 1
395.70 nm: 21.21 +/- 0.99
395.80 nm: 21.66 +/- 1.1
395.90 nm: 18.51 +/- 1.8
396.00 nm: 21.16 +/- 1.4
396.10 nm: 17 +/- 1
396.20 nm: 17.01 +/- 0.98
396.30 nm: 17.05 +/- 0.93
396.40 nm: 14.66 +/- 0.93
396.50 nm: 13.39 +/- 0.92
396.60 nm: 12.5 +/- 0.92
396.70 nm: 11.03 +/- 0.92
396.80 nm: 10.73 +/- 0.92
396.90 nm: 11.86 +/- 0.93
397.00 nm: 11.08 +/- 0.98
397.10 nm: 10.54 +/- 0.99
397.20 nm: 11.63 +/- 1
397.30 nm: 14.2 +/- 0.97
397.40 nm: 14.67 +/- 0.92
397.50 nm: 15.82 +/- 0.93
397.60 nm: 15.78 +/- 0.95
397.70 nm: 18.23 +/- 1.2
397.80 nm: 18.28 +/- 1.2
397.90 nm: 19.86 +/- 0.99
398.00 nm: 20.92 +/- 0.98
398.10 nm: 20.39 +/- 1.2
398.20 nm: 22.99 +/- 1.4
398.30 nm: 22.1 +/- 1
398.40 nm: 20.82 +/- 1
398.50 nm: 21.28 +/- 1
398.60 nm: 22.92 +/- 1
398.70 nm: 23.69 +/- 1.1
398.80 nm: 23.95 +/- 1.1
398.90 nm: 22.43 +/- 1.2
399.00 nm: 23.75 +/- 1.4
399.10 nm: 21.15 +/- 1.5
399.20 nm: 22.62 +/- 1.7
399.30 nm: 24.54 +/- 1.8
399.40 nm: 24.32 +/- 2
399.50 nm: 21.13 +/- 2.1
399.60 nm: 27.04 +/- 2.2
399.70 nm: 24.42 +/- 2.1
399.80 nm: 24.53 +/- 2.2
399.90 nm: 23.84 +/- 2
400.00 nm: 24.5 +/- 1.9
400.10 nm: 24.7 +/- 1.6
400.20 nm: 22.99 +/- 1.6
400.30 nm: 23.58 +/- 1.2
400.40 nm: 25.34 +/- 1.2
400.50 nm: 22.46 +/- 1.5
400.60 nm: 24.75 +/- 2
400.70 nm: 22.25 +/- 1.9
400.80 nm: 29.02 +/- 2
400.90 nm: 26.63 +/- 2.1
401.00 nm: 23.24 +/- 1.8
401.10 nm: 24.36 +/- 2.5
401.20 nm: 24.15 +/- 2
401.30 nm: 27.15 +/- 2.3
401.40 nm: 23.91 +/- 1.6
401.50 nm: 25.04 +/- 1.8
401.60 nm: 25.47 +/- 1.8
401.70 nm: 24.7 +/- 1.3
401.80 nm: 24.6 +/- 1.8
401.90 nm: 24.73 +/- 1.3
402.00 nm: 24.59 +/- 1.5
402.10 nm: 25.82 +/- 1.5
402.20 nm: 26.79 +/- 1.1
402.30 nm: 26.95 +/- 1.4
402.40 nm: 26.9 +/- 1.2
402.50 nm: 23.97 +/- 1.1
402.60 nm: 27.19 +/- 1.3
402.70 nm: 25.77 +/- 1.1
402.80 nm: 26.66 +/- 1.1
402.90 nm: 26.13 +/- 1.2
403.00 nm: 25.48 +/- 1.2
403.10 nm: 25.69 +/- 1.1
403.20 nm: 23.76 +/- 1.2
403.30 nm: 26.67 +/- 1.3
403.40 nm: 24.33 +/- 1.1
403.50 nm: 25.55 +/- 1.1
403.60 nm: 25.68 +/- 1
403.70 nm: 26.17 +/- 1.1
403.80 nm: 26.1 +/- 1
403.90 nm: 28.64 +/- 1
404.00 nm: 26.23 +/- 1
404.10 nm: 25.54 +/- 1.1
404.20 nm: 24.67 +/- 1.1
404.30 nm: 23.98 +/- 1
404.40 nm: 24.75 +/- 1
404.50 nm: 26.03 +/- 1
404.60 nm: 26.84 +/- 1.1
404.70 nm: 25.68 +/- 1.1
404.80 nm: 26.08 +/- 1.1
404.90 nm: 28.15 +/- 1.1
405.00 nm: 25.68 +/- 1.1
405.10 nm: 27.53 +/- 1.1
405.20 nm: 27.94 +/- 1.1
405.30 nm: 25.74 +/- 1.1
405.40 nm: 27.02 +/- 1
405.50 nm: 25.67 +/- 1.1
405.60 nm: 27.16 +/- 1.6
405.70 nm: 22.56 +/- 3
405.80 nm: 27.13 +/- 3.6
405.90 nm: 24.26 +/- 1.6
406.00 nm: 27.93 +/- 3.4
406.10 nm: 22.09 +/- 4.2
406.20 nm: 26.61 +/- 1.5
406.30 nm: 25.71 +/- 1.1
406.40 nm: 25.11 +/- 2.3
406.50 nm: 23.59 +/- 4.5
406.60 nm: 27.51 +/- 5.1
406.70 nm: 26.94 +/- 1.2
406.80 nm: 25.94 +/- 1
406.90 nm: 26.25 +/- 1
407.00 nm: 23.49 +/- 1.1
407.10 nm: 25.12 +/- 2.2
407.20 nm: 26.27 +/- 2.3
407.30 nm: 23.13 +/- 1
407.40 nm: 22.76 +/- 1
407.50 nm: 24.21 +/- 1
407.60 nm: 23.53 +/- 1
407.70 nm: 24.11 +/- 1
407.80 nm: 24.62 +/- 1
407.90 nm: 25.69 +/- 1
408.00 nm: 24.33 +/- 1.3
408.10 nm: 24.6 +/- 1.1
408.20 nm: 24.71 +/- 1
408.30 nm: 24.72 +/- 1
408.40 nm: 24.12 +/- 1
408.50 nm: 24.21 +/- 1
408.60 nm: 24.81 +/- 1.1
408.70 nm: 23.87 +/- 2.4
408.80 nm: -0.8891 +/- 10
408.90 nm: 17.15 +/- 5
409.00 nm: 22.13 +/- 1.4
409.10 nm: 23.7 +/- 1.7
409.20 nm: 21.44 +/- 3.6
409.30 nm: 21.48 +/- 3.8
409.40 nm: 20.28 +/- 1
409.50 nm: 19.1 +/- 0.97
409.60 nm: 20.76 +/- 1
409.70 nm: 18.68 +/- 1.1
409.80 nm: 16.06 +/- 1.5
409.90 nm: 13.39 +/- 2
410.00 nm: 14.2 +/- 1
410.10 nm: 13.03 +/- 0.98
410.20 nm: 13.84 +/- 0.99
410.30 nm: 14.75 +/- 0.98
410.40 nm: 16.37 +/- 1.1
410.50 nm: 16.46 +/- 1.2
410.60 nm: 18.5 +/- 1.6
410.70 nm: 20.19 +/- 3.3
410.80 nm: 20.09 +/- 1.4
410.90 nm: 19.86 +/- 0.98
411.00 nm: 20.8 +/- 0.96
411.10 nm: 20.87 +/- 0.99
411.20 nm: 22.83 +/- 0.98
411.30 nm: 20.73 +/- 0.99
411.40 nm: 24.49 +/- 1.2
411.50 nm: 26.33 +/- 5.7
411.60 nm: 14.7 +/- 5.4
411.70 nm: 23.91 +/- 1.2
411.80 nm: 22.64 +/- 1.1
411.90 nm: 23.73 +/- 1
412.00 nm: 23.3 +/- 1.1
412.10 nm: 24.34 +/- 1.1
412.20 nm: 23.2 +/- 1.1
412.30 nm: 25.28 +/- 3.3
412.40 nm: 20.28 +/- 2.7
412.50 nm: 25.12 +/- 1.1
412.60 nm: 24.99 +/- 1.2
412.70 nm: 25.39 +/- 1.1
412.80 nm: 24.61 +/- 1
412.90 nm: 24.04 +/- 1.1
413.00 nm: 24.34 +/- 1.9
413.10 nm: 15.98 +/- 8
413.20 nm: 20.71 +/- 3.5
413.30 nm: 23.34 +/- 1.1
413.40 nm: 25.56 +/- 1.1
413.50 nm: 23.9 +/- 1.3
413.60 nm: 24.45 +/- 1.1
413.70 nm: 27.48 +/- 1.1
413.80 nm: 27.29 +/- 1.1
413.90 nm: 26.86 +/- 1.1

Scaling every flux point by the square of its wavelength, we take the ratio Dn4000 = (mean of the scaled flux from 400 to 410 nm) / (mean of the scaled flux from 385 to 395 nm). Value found 1.3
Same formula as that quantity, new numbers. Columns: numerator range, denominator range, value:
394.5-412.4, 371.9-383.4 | 1.60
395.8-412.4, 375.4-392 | 1.36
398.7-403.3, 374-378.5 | 1.84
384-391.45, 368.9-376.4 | 1.53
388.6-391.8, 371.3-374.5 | 1.51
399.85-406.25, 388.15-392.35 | 1.39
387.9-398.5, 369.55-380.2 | 1.44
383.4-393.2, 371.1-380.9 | 1.40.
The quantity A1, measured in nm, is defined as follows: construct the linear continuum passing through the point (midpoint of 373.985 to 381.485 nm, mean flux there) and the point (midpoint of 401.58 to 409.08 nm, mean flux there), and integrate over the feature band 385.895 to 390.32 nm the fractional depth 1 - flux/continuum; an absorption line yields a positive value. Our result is 0.17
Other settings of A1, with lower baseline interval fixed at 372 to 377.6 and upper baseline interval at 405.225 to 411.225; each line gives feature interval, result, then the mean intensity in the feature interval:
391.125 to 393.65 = -0.372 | 21.1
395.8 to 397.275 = 0.376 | 14.4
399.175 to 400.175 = -0.204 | 24.2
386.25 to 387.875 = -0.363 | 21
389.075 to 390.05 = 0.075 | 16.4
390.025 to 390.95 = -0.192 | 21.7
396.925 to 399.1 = 0.103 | 18.8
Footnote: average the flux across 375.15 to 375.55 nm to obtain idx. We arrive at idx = 14.8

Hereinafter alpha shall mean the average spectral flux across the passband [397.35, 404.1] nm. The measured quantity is 23.9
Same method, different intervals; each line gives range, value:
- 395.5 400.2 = 19.4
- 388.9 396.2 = 20.6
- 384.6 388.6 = 20.3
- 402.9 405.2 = 25.9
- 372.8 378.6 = 15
